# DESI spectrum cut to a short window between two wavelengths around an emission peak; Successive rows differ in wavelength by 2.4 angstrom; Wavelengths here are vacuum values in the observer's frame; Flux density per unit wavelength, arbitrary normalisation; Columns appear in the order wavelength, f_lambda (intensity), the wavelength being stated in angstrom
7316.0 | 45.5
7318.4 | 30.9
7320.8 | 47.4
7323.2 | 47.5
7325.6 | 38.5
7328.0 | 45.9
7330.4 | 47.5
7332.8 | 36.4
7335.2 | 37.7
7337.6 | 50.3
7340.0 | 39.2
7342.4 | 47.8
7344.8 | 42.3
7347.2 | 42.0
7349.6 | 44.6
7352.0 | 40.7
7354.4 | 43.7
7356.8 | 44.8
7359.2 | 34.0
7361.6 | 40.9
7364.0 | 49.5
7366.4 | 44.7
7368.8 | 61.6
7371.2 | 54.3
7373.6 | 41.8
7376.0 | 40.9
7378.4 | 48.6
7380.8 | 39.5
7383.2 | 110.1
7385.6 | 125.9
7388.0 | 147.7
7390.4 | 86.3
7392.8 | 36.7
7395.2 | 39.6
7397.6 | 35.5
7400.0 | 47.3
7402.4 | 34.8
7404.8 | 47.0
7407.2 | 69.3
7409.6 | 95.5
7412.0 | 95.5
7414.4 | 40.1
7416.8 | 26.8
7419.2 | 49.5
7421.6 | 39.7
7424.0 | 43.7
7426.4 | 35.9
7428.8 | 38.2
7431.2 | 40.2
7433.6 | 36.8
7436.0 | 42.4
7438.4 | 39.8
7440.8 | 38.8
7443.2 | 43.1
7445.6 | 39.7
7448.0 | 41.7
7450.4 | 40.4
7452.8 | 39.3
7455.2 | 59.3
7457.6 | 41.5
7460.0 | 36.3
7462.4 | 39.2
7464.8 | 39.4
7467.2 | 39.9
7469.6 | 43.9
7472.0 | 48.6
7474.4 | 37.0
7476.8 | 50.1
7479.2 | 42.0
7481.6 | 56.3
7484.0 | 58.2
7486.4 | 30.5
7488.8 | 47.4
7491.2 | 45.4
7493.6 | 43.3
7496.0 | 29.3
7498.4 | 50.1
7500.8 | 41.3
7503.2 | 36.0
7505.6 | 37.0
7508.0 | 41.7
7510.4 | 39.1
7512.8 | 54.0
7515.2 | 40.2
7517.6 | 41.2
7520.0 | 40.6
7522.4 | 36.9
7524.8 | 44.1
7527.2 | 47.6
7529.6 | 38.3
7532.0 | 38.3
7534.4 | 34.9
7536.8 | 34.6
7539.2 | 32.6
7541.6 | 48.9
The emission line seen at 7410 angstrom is [N II] 6583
